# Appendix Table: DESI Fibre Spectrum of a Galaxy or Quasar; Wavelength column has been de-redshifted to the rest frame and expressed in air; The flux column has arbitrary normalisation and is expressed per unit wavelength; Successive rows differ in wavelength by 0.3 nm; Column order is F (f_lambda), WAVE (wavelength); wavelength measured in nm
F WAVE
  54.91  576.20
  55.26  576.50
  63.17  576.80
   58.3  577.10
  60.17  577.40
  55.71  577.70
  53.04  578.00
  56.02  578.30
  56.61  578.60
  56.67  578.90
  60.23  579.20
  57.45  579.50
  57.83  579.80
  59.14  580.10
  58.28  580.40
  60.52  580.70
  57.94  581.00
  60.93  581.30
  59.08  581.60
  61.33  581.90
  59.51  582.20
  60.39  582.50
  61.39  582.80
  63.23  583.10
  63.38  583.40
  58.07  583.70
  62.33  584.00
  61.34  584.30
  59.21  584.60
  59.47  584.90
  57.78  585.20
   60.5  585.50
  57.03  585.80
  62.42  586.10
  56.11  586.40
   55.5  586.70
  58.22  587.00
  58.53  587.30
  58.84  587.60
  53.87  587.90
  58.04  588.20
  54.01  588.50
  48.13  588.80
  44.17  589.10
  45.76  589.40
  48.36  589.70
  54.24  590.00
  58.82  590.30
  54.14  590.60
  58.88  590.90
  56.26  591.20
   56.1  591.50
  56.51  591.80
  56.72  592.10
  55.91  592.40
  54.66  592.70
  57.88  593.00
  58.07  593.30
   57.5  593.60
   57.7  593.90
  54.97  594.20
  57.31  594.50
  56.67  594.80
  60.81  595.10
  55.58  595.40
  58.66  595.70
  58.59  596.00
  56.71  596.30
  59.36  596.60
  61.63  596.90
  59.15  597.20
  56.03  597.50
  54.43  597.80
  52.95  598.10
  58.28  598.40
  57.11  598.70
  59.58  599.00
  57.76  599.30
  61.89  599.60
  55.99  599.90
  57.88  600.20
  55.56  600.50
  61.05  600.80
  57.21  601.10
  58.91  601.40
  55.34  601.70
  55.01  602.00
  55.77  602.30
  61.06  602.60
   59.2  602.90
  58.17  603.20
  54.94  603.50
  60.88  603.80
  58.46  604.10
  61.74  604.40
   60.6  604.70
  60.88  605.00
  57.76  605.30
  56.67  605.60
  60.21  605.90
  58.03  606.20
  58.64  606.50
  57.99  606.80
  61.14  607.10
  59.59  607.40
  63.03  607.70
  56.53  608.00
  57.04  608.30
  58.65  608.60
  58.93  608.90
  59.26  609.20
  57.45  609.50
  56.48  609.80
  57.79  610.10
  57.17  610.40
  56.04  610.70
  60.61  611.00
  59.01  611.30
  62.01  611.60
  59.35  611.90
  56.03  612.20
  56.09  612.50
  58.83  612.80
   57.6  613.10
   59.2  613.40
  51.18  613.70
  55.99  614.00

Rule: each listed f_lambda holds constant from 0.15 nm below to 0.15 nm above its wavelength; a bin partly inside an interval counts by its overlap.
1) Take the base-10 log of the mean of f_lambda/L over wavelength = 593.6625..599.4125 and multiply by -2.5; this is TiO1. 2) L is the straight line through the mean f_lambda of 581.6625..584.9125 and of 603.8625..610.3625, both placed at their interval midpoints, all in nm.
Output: 0.041 mag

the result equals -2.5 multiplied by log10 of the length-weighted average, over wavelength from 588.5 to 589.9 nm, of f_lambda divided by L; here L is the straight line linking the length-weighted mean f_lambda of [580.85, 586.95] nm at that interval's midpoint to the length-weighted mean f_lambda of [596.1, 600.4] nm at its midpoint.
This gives 0.23 mag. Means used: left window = 59.8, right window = 57.8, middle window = 47.7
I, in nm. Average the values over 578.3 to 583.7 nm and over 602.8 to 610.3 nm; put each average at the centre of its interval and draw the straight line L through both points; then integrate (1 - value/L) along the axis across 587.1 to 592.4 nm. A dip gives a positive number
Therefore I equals 0.444 nm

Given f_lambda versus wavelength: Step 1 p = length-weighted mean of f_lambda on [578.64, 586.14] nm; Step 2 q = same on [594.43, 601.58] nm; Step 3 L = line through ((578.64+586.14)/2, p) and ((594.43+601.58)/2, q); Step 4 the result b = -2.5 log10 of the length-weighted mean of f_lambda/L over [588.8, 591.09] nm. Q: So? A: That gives 0.137 mag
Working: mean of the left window 59.7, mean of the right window 57.9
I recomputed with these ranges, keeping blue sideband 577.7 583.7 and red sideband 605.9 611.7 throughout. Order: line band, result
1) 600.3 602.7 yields 0.06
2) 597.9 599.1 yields 0.04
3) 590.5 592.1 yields 0.07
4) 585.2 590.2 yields 0.35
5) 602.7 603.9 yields 0.01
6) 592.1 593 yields 0.04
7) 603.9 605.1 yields -0.03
